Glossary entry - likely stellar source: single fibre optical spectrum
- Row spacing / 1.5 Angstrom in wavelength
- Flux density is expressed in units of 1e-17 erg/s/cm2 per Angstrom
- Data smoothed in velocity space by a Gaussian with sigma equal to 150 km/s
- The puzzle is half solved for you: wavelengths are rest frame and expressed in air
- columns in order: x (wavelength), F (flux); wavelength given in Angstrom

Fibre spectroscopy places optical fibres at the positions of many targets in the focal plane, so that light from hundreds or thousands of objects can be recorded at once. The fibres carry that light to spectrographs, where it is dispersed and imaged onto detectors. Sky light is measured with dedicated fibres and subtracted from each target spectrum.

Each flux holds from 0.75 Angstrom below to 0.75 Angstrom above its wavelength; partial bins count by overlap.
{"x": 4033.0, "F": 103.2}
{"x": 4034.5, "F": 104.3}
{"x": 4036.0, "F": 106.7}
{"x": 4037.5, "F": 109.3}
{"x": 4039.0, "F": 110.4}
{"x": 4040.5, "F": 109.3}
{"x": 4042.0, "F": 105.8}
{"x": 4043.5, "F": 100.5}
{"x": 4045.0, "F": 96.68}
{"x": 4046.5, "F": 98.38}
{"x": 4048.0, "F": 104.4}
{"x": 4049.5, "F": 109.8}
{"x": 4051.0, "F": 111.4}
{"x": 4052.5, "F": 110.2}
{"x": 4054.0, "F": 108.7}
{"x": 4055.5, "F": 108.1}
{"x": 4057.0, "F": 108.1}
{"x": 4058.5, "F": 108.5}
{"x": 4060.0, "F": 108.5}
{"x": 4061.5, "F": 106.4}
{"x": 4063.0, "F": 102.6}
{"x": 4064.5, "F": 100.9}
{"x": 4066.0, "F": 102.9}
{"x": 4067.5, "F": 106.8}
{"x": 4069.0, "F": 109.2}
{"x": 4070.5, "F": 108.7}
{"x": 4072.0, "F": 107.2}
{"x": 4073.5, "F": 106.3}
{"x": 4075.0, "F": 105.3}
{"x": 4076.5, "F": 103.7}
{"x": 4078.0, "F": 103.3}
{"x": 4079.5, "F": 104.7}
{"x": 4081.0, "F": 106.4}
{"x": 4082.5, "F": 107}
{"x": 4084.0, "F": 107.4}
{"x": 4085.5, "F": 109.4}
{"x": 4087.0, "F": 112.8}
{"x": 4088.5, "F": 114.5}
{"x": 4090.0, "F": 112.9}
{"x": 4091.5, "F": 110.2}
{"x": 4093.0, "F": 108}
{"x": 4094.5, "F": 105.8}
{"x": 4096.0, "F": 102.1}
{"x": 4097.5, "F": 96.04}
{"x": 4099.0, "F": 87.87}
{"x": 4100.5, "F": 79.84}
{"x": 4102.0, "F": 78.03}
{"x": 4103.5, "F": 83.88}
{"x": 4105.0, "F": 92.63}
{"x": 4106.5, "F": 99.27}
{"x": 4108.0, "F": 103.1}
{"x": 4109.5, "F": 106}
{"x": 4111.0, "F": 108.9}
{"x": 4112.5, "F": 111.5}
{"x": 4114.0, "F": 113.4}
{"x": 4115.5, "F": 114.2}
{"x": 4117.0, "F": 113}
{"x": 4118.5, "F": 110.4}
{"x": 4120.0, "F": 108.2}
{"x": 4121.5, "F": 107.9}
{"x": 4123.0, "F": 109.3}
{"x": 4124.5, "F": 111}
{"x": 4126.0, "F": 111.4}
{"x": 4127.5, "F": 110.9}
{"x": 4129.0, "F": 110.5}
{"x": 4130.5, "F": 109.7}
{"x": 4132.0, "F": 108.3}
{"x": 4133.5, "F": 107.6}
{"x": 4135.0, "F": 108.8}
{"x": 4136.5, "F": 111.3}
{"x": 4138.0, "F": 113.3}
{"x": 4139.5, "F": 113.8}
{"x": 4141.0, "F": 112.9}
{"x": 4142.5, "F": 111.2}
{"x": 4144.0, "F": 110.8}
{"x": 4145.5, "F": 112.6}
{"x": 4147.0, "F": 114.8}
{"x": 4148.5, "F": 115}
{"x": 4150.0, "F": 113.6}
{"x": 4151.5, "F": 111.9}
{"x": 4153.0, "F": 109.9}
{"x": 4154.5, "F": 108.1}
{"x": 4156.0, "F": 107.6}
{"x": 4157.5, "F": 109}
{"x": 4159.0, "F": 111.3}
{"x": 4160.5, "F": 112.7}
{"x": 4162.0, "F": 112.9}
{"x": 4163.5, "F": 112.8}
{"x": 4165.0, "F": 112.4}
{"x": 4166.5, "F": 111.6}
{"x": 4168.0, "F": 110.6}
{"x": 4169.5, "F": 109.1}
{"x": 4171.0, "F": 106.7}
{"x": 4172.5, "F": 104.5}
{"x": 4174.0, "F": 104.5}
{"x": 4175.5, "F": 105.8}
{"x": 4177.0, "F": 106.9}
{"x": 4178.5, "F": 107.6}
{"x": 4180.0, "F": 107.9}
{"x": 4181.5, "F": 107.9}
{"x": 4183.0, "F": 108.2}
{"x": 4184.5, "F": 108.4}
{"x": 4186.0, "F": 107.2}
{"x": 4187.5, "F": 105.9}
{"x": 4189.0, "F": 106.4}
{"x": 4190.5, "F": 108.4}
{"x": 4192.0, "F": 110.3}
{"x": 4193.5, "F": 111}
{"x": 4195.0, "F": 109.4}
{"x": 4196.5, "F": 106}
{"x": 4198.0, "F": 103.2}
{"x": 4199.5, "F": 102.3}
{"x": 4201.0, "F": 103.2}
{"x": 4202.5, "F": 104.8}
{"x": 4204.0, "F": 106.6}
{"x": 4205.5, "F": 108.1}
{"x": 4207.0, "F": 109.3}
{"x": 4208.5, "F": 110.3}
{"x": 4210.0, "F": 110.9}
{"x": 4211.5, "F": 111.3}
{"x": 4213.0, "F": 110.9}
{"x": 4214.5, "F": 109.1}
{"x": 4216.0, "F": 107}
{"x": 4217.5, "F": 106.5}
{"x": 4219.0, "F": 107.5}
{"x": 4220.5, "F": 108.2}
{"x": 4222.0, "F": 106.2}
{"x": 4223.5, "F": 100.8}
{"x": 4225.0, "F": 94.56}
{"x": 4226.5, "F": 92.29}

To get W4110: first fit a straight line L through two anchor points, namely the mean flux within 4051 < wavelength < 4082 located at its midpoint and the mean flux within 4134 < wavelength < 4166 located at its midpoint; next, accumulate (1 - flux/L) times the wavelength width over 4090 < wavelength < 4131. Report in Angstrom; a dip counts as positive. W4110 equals 2.0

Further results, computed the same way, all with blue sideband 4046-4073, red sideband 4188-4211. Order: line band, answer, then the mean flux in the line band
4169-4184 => 0.1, 107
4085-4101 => 0.5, 104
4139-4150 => -0.6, 113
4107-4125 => -0.4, 110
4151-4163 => -0.4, 110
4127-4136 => -0.2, 109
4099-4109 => 1.6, 89.8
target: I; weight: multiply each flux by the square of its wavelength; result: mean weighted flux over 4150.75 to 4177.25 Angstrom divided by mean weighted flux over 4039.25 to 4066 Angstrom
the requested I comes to 1.1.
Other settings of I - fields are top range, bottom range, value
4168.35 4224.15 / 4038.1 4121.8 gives 1.08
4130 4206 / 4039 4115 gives 1.09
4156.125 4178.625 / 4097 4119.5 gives 1.12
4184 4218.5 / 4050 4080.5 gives 1.08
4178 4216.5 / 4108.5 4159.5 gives 1.00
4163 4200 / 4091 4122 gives 1.10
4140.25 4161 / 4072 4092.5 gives 1.07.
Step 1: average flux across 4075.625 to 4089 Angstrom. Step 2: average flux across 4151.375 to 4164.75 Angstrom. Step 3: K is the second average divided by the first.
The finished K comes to 1.03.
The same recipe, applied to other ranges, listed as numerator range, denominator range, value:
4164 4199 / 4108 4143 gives 0.98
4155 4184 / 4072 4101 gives 1.04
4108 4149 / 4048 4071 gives 1.03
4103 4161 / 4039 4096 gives 1.02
